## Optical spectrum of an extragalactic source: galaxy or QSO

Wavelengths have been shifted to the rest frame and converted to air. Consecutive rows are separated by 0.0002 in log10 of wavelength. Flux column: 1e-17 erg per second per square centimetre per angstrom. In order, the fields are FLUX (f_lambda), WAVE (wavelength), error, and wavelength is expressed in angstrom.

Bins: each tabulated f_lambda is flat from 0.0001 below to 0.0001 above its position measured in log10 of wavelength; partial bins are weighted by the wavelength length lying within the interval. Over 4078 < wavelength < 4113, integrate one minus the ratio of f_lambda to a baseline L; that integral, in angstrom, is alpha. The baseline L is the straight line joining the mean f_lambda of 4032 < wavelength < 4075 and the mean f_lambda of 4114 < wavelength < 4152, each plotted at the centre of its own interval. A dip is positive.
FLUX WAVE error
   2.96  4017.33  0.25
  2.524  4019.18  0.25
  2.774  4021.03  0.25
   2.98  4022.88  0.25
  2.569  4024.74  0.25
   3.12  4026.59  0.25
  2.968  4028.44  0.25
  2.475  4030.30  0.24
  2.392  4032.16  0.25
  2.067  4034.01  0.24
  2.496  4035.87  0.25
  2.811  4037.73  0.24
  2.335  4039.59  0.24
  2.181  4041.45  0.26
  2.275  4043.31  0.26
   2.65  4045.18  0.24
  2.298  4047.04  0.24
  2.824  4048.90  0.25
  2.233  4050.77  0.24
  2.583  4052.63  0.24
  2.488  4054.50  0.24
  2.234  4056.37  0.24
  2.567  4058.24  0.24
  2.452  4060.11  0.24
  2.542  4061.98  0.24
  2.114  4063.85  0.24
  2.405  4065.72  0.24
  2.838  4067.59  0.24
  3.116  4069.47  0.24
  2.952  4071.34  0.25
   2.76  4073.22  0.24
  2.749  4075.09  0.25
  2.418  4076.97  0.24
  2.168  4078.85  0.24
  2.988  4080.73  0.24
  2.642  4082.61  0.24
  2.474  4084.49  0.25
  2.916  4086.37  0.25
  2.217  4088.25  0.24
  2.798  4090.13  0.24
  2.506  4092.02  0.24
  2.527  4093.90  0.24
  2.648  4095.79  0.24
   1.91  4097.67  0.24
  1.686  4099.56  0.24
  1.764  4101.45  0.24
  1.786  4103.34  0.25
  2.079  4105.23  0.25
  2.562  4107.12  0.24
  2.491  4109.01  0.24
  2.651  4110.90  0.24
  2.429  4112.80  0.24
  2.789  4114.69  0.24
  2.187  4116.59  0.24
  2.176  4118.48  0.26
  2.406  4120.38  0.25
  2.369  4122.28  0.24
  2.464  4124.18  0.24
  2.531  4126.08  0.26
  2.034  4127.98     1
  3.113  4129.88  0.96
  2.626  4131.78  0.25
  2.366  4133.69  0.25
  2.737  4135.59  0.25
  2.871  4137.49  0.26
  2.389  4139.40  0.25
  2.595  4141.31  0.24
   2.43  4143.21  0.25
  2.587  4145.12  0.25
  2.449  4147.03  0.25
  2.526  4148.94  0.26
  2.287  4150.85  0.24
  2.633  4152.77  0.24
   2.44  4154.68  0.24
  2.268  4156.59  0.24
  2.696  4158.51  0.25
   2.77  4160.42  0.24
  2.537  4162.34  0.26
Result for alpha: 1.7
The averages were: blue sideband 2.51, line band 2.38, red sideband 2.49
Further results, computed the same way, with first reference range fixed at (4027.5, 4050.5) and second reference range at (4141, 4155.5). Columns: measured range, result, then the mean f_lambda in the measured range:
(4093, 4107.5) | 2.23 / 2.1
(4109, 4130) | 0.35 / 2.44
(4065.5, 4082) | -1.62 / 2.72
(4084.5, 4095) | -0.43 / 2.58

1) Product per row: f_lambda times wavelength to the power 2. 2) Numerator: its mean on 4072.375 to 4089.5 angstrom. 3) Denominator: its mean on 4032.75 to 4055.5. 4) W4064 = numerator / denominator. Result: 1.1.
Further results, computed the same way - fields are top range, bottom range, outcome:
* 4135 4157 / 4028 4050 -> 1.08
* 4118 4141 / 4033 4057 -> 1.08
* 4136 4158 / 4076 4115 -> 1.07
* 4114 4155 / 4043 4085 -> 1.01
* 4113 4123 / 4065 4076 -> 0.87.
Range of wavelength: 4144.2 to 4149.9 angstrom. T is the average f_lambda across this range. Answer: 2.52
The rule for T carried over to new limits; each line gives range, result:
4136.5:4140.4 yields 2.63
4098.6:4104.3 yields 1.75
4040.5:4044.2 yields 2.23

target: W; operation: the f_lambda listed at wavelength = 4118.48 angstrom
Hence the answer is 2.176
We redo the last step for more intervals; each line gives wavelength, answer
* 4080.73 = 2.988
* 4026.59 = 3.12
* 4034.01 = 2.067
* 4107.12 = 2.562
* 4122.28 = 2.369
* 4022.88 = 2.98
